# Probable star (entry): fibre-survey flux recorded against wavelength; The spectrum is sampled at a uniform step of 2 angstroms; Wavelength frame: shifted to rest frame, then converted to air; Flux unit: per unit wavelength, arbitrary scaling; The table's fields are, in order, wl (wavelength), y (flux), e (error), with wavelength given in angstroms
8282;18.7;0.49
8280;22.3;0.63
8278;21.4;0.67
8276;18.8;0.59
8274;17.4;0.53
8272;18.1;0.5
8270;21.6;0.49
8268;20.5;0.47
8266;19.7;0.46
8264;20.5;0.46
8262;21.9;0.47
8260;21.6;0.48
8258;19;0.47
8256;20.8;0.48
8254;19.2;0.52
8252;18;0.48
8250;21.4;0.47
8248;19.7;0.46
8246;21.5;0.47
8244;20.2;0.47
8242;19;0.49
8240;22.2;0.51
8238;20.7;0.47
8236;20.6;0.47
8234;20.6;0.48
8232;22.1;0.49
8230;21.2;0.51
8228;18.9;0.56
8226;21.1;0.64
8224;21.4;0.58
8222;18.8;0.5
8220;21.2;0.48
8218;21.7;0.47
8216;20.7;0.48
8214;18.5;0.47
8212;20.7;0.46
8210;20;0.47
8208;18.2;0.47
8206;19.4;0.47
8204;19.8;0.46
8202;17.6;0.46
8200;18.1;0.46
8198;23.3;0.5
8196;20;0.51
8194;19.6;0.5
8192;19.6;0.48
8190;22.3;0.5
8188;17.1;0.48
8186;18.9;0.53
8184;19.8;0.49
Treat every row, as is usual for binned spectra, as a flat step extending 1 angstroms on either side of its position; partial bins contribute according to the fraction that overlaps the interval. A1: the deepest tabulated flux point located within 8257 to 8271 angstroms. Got 19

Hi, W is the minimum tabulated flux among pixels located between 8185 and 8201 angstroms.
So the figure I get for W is 17.1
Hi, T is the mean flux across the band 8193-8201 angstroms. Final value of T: 20.2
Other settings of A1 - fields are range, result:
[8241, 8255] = 18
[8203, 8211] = 18.2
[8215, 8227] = 18.8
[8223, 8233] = 18.9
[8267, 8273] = 18.1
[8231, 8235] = 20.6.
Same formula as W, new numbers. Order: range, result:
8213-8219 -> 18.5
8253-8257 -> 19.2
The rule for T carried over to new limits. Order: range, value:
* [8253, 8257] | 20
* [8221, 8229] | 20.1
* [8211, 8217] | 20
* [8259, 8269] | 20.8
